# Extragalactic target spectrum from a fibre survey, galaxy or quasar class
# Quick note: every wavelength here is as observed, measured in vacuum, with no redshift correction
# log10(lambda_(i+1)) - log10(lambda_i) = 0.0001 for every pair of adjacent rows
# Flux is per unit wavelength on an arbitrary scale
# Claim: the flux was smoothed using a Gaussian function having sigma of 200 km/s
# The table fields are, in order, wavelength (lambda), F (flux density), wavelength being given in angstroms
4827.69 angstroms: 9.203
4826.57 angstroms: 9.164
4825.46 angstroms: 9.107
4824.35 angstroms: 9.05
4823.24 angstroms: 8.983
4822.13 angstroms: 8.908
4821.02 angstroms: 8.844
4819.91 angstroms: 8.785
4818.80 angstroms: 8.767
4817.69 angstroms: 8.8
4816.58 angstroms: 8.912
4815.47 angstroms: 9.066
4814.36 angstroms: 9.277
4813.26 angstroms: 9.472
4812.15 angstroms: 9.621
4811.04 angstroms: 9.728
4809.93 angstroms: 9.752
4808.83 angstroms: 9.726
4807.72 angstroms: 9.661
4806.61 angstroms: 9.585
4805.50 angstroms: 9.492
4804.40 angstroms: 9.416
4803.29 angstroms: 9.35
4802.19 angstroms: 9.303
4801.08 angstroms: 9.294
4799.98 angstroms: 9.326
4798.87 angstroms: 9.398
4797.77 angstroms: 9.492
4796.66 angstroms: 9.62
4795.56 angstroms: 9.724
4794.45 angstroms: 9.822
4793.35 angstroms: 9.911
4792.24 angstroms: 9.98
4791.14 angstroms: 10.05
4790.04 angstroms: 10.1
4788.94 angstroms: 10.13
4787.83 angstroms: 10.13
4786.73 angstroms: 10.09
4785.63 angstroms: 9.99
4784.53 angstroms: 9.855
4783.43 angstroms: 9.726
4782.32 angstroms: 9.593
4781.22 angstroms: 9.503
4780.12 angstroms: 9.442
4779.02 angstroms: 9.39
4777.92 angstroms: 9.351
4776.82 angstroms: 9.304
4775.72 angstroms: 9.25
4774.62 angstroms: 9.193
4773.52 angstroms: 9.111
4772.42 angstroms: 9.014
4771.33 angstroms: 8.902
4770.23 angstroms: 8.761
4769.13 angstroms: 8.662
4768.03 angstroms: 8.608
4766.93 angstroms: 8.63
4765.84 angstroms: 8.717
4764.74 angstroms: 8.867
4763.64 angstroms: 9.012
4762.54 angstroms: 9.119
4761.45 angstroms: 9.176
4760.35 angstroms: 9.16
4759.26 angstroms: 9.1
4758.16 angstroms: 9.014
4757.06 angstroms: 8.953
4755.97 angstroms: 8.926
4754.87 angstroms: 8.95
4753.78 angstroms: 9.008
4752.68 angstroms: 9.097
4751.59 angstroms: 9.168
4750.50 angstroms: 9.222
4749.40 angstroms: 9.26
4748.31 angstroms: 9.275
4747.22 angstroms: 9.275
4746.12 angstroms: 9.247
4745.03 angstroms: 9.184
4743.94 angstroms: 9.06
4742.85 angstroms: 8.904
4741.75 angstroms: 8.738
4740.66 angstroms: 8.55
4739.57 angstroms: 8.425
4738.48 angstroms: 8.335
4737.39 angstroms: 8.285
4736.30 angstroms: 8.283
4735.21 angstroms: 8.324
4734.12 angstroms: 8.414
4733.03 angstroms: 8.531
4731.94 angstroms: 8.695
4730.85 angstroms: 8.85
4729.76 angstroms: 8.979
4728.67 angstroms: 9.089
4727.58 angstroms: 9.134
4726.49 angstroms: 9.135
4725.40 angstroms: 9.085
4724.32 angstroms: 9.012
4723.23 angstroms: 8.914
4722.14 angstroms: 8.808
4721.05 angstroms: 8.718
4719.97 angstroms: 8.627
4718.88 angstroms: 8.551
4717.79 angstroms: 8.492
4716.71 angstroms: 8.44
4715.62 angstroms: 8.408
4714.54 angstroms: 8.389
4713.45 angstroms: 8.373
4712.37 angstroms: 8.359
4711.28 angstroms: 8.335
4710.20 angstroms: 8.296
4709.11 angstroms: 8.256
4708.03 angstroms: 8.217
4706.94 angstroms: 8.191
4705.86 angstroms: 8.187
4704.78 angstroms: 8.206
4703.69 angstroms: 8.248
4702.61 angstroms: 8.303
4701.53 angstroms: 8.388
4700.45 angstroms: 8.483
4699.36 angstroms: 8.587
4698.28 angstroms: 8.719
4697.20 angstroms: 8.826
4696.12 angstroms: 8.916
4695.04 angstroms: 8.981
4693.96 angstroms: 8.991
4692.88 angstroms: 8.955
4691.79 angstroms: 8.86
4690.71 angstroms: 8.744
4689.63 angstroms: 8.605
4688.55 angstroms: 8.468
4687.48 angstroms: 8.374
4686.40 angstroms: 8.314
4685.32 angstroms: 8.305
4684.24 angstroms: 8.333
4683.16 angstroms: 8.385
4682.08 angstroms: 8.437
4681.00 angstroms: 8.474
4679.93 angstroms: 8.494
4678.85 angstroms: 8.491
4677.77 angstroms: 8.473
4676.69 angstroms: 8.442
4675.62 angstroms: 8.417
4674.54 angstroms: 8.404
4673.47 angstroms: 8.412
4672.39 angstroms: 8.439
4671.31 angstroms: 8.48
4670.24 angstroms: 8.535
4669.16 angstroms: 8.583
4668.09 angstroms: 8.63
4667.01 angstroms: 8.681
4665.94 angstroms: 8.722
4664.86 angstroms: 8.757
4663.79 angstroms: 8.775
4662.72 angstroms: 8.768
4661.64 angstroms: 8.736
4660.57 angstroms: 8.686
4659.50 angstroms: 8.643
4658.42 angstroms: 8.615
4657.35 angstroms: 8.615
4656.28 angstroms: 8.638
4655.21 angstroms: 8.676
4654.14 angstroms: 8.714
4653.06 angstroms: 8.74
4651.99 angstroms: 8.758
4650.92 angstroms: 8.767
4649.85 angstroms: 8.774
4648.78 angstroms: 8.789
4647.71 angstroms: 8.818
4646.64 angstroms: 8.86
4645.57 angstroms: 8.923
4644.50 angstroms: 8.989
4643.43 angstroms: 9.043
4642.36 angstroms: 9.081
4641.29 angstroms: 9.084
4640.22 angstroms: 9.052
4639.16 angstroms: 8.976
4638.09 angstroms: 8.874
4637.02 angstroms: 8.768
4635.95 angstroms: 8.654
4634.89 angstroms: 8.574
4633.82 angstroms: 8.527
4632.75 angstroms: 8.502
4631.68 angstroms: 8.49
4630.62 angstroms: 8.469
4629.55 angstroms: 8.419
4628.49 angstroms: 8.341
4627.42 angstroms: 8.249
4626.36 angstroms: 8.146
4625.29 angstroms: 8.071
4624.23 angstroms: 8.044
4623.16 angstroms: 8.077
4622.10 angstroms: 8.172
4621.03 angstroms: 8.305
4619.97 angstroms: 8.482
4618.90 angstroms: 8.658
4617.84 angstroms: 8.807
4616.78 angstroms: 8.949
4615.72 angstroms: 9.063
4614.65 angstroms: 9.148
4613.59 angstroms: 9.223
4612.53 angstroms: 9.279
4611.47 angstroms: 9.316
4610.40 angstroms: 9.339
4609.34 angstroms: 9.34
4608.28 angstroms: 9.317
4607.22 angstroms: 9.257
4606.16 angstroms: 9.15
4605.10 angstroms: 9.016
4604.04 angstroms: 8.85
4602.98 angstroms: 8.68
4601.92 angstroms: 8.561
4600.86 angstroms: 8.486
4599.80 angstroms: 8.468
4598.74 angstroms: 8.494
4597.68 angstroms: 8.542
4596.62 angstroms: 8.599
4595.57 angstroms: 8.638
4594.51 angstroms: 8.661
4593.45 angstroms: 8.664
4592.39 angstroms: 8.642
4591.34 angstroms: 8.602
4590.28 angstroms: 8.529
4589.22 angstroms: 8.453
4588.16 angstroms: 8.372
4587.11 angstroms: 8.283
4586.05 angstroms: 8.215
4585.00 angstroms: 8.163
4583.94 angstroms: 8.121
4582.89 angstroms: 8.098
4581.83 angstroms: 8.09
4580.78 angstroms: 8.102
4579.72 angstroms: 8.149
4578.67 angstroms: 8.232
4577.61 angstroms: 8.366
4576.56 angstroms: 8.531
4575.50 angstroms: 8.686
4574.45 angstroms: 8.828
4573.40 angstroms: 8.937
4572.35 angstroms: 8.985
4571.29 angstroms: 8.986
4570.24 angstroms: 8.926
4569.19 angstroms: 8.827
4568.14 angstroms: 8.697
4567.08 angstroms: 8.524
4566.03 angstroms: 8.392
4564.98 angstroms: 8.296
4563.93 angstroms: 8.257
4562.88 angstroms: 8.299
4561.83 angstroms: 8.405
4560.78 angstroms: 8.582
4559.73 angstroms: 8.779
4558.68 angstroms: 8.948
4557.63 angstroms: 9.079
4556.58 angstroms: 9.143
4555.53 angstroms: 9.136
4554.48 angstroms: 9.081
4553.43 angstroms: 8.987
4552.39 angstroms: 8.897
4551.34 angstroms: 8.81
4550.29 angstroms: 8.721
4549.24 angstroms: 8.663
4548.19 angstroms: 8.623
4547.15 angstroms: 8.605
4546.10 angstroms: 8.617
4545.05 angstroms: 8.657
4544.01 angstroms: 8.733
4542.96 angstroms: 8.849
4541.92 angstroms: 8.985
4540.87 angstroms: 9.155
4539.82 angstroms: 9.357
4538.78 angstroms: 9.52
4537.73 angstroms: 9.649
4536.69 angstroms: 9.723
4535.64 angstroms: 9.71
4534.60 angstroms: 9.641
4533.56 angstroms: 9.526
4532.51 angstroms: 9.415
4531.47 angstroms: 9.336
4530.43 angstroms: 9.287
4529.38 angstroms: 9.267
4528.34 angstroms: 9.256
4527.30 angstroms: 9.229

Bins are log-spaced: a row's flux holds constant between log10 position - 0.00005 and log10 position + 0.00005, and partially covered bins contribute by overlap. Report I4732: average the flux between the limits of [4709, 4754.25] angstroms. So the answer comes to 8.76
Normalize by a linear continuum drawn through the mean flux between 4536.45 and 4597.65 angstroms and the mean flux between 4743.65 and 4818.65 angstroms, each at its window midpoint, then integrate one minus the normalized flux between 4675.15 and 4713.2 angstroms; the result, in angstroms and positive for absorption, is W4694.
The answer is 2.5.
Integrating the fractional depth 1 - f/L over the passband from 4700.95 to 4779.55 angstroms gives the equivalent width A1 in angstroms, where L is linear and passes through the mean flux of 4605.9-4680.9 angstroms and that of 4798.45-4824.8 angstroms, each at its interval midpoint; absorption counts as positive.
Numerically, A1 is 2.2 angstroms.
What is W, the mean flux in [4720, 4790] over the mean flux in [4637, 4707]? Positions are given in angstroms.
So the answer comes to 1.0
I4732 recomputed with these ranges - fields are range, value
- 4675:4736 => 8.57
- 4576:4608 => 8.51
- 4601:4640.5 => 8.73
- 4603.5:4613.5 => 9.21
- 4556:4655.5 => 8.66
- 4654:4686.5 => 8.55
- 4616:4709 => 8.59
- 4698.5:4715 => 8.33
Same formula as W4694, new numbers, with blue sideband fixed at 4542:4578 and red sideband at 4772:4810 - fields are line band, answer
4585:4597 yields 0.5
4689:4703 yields 0.8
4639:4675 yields 1.4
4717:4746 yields 2.0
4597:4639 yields 1.2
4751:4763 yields 0.5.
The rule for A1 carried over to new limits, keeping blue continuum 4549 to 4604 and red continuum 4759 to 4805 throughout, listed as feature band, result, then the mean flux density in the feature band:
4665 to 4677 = 0.6 angstroms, 8.53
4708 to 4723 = 1.1 angstroms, 8.47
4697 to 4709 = 0.9 angstroms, 8.38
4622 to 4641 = 0.7 angstroms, 8.48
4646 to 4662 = 0.3 angstroms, 8.72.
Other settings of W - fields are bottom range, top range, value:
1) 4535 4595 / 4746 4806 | 1.07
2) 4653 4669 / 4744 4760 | 1.05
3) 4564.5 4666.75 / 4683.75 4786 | 1.02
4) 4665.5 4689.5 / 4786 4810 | 1.15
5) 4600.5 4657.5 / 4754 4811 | 1.07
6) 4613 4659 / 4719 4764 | 1.03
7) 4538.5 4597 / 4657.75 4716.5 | 0.99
